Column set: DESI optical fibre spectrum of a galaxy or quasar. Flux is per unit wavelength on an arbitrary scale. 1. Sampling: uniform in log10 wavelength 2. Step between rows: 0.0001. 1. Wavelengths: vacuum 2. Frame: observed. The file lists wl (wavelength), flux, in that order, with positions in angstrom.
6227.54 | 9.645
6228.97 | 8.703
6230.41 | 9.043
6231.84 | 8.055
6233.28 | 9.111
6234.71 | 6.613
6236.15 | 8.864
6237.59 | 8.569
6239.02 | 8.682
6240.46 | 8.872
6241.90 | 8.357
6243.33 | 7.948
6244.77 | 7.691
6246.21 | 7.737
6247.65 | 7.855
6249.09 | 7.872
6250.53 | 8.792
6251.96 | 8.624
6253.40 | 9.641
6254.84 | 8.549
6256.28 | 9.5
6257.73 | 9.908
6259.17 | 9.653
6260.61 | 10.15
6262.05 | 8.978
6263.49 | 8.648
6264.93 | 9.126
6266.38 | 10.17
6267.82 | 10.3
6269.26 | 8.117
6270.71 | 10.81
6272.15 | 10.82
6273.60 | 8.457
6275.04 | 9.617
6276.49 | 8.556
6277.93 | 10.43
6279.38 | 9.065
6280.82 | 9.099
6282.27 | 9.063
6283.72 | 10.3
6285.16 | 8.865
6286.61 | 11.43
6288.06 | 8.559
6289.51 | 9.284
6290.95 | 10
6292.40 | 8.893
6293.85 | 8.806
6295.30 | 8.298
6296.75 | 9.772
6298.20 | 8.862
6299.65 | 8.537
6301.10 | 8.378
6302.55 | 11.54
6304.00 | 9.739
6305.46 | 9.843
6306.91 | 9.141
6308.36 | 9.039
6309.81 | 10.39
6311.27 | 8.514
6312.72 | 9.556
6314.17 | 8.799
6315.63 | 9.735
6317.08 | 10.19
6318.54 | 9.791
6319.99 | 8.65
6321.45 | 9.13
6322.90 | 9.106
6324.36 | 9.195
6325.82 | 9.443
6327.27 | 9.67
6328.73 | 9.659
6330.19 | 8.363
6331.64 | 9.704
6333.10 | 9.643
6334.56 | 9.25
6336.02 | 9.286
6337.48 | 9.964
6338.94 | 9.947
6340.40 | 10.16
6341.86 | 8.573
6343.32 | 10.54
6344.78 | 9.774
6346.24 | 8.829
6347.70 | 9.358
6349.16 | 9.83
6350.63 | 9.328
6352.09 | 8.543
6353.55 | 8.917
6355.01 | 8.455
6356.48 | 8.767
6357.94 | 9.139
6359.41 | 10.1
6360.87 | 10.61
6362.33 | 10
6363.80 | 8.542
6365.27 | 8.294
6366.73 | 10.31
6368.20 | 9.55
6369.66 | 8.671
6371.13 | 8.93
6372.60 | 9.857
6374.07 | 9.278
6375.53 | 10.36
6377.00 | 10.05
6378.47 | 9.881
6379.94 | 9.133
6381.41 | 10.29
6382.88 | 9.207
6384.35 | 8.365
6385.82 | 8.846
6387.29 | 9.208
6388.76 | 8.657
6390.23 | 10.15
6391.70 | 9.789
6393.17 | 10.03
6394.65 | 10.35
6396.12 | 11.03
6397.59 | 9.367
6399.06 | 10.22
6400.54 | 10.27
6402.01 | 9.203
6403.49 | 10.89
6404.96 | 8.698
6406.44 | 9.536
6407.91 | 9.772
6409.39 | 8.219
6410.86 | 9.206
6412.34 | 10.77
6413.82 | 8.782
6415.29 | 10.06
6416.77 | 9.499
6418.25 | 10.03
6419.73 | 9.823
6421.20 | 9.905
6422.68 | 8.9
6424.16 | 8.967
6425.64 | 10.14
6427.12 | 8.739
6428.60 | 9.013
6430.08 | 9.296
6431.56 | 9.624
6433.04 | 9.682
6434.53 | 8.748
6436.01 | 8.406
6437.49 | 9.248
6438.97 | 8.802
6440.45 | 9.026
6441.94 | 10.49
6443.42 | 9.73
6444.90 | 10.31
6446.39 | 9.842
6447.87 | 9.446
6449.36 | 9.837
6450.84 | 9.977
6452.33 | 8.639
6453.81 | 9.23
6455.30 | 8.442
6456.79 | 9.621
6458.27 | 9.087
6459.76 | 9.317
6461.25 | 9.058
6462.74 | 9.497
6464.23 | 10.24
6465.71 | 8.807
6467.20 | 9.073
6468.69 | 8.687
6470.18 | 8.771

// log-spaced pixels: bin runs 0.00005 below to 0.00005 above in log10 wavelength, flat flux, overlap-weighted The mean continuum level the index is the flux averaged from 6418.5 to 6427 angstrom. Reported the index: 9.52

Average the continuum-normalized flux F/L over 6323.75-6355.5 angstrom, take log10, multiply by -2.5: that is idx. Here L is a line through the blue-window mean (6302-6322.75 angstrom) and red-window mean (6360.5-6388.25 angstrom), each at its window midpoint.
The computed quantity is 0.01 mag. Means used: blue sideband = 9.55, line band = 9.39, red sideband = 9.42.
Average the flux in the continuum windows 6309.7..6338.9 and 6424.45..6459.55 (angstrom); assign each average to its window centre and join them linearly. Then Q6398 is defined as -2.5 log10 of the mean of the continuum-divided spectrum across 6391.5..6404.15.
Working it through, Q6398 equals -0.08 mag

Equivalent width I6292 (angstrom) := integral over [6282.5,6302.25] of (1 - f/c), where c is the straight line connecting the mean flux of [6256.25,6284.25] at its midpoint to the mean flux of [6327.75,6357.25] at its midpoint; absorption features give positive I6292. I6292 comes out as 0.4 angstrom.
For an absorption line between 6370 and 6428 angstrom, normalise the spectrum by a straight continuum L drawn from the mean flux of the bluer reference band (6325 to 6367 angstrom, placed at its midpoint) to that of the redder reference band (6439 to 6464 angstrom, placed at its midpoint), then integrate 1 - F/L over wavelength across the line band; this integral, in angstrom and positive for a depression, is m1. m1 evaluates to -0.97 angstrom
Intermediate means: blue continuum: 9.4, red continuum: 9.47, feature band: 9.59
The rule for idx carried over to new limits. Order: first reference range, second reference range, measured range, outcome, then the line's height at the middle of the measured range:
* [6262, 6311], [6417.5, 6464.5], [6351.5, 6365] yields 0.03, 9.42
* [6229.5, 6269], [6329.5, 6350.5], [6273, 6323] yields -0.02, 9.17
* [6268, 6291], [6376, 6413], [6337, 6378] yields 0.02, 9.61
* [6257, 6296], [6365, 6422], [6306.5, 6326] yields 0.02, 9.51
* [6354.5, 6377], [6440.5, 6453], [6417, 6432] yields 0.02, 9.66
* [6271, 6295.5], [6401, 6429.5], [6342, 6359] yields 0.03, 9.46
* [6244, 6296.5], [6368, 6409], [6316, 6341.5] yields -0.01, 9.42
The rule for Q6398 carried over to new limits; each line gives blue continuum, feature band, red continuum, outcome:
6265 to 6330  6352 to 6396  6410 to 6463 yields 0.00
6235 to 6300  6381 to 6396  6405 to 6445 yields -0.02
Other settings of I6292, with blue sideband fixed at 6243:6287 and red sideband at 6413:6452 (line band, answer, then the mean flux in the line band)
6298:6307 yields -0.2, 9.49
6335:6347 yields -0.4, 9.62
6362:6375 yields 0.1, 9.26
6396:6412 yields -0.4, 9.65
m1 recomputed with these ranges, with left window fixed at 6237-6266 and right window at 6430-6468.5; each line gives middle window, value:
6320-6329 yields -0.3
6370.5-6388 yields -0.6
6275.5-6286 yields -0.6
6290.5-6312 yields -0.9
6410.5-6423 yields -0.6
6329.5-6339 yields -0.4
